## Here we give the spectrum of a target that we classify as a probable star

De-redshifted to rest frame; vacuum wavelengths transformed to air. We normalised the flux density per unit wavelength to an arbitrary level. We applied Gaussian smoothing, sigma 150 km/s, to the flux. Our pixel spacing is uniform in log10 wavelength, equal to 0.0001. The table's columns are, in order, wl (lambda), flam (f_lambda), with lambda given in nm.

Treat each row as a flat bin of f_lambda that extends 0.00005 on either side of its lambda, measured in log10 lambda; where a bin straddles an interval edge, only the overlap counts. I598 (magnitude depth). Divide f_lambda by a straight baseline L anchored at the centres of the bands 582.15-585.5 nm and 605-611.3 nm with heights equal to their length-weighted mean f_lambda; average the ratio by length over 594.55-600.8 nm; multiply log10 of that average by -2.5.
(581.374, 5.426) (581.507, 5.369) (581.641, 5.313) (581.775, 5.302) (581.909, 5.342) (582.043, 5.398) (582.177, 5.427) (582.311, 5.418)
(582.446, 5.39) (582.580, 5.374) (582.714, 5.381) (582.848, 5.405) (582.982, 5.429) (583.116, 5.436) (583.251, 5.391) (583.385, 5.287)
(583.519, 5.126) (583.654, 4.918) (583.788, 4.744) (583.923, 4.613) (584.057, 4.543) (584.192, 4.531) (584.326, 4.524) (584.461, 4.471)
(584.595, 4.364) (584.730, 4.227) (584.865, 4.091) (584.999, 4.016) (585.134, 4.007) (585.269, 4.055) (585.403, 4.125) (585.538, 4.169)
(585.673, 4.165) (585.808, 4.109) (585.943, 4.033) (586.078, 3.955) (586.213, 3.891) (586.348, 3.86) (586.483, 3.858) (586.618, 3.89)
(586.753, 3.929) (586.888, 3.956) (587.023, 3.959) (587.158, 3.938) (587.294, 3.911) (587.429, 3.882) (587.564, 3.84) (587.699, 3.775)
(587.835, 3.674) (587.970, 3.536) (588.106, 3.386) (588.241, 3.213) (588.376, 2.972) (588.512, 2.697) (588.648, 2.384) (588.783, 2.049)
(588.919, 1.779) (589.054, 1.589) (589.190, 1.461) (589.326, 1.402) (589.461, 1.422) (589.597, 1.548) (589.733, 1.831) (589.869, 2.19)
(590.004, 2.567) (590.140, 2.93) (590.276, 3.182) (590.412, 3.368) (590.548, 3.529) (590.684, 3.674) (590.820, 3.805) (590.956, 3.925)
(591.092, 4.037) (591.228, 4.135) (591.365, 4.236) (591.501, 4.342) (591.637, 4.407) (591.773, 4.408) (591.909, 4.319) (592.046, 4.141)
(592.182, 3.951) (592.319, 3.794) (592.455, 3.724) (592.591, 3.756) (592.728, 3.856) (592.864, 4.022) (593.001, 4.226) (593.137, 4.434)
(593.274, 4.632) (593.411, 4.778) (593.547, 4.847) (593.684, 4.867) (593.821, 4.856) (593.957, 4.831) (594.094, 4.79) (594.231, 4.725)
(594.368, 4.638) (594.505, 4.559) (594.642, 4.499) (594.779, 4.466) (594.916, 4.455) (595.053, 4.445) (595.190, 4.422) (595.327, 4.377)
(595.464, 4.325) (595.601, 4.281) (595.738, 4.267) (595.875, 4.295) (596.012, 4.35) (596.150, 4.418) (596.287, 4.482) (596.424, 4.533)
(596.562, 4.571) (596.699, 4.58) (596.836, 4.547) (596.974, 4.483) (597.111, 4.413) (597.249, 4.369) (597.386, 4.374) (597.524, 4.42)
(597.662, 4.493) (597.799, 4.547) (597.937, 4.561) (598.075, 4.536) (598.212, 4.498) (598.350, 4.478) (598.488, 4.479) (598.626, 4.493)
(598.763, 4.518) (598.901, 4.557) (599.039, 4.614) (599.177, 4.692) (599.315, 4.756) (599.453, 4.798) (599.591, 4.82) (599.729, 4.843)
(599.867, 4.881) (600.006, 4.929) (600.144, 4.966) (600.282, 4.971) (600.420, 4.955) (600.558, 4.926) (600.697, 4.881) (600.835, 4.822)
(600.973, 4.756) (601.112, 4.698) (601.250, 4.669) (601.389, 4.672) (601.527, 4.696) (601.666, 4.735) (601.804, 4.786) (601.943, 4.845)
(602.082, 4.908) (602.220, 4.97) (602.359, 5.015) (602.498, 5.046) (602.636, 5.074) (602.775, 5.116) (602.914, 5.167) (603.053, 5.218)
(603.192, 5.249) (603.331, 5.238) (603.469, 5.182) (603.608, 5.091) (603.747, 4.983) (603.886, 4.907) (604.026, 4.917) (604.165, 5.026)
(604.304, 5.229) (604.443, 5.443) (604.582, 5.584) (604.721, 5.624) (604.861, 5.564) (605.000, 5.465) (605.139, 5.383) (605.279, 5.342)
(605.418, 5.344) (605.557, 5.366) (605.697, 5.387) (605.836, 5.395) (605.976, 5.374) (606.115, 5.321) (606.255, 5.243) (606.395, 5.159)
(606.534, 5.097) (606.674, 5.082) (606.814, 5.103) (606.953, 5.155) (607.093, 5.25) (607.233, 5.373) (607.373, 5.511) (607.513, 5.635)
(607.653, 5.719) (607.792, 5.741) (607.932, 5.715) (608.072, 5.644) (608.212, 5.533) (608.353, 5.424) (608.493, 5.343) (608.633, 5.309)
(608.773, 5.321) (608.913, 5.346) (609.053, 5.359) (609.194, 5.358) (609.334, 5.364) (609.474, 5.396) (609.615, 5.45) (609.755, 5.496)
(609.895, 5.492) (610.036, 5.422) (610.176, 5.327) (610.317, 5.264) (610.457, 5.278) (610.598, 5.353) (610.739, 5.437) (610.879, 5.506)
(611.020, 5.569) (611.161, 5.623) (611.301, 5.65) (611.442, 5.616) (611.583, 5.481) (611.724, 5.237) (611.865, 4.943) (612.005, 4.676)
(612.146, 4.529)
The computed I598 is 0.128 mag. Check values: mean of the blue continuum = 4.8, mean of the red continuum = 5.4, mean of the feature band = 4.57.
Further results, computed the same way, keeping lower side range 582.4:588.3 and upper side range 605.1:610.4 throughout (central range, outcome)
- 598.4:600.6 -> 0.052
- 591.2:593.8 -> 0.096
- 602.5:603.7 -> 0.000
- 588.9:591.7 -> 0.479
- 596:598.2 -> 0.092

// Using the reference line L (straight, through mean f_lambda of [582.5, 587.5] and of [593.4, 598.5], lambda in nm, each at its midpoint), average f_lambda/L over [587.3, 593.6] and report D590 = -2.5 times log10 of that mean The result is 0.302 mag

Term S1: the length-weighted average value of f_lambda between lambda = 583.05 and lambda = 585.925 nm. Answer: 4.51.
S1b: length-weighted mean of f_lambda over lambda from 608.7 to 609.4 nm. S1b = 5.35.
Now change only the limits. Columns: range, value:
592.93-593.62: 4.58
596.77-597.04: 4.51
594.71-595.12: 4.45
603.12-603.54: 5.23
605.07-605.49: 5.36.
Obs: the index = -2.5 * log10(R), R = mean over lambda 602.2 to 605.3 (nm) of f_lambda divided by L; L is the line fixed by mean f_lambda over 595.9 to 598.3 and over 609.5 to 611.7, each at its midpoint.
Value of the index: -0.05 mag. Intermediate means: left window 4.48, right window 5.46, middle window 5.21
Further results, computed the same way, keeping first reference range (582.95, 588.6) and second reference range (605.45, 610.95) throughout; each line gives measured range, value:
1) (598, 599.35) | 0.07 mag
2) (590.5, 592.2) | 0.09 mag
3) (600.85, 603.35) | 0.03 mag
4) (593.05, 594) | -0.04 mag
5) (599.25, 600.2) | 0.01 mag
